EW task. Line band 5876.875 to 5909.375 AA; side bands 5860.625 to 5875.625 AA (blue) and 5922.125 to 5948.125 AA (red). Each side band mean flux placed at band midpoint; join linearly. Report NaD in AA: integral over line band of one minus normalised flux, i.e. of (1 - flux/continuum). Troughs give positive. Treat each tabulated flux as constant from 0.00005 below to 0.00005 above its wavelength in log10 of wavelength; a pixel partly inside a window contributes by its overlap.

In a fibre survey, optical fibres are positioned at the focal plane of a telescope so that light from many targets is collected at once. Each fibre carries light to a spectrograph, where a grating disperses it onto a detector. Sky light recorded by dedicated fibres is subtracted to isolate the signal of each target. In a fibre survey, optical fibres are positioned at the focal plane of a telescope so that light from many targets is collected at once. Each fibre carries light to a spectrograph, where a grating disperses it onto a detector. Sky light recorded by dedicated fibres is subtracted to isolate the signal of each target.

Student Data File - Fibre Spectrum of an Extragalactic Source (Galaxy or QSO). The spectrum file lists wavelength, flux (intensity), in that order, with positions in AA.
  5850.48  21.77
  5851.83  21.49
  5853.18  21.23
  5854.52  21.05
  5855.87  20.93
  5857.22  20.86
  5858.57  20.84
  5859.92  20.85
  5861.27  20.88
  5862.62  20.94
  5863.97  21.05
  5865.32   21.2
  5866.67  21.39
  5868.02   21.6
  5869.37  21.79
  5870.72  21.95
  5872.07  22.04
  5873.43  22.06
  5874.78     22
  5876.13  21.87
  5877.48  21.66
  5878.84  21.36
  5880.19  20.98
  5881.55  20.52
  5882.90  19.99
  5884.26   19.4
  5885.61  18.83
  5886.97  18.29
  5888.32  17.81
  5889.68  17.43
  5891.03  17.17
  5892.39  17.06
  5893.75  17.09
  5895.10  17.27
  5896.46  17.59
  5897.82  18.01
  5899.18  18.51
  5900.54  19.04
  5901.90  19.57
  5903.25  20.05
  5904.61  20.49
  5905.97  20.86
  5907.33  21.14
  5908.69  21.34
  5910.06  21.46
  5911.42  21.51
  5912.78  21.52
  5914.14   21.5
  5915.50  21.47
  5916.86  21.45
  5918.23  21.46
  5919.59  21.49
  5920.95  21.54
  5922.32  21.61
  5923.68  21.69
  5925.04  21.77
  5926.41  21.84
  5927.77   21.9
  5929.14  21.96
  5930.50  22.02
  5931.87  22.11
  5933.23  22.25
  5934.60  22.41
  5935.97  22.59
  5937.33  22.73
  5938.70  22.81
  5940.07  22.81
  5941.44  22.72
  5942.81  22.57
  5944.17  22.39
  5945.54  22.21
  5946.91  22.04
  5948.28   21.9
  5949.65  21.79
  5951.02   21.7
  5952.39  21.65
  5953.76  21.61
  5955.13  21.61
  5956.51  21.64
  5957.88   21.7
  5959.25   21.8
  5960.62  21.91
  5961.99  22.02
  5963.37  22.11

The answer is 3.85 AA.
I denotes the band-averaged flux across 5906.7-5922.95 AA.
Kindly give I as 21.4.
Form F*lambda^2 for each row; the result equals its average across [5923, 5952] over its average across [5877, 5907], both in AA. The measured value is 1.18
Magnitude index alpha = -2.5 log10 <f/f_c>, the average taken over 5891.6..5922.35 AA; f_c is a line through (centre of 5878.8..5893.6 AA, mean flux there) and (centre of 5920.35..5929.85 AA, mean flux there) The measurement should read 0.02 mag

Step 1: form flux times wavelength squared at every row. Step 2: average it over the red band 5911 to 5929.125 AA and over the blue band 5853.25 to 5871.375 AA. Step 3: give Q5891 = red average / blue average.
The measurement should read 1.04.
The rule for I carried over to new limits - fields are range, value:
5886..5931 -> 20.1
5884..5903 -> 18.1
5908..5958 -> 21.9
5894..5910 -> 19.5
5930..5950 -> 22.4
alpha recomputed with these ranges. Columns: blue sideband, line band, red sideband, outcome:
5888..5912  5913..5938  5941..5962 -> -0.071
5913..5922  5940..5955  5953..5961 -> -0.022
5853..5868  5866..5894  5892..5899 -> -0.058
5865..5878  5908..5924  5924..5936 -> 0.025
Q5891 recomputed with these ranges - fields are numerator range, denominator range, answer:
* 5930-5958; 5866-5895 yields 1.13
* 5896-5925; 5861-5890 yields 1.01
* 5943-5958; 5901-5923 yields 1.05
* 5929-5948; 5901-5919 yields 1.08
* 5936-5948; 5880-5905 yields 1.23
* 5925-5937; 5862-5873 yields 1.05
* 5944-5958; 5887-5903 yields 1.24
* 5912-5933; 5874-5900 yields 1.15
